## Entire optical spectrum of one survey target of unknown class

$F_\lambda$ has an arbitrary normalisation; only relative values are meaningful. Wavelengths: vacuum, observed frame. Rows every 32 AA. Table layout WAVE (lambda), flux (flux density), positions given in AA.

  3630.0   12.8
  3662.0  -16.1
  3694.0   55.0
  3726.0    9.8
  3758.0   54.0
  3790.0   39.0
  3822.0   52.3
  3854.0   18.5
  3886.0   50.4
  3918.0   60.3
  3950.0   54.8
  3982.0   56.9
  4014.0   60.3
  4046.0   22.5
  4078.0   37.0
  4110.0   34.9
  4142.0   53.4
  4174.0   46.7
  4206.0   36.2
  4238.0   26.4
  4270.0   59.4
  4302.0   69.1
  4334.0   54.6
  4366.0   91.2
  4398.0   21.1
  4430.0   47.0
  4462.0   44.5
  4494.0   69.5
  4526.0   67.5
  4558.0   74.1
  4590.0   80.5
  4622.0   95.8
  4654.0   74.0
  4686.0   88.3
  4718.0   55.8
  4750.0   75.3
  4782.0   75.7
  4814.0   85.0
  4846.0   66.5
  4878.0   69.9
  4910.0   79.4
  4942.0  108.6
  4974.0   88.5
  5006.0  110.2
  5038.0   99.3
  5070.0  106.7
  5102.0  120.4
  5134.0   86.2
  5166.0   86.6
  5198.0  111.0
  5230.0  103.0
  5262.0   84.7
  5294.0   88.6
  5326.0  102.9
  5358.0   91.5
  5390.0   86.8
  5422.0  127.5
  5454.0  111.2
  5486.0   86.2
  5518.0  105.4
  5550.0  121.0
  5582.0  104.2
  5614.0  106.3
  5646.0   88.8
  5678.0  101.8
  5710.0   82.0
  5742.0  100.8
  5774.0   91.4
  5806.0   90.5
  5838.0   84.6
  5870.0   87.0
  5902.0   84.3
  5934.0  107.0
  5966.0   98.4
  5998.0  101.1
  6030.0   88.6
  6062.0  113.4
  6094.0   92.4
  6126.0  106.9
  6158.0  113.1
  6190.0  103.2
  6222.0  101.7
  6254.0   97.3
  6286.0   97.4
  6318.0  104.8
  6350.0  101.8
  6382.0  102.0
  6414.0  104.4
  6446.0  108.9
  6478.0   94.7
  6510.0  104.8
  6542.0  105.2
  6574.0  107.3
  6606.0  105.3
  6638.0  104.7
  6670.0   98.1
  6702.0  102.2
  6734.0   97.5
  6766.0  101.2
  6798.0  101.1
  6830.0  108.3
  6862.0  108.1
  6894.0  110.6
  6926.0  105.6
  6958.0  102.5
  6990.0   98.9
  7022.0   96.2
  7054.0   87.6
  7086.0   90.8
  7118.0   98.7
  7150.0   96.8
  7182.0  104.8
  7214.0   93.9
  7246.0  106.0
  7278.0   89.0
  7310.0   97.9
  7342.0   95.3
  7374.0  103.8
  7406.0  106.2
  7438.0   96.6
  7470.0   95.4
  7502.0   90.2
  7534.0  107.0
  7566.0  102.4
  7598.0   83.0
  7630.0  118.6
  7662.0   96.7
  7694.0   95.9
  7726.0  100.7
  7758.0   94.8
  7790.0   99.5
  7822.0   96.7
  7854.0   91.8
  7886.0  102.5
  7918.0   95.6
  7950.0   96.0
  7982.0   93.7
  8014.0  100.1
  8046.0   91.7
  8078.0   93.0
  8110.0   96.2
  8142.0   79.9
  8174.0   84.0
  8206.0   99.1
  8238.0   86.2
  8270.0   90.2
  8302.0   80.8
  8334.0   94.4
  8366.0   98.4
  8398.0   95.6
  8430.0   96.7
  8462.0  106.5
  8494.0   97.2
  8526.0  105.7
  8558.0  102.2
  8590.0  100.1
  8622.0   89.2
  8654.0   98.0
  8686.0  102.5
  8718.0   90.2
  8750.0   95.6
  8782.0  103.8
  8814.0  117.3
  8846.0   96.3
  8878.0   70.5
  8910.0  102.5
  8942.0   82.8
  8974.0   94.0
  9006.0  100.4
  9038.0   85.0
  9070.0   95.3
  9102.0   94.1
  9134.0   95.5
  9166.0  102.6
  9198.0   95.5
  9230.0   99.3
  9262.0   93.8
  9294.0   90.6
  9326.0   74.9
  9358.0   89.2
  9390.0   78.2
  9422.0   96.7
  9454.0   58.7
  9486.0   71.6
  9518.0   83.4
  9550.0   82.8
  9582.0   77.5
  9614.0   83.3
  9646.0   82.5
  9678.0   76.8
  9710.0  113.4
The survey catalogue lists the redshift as 0.13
